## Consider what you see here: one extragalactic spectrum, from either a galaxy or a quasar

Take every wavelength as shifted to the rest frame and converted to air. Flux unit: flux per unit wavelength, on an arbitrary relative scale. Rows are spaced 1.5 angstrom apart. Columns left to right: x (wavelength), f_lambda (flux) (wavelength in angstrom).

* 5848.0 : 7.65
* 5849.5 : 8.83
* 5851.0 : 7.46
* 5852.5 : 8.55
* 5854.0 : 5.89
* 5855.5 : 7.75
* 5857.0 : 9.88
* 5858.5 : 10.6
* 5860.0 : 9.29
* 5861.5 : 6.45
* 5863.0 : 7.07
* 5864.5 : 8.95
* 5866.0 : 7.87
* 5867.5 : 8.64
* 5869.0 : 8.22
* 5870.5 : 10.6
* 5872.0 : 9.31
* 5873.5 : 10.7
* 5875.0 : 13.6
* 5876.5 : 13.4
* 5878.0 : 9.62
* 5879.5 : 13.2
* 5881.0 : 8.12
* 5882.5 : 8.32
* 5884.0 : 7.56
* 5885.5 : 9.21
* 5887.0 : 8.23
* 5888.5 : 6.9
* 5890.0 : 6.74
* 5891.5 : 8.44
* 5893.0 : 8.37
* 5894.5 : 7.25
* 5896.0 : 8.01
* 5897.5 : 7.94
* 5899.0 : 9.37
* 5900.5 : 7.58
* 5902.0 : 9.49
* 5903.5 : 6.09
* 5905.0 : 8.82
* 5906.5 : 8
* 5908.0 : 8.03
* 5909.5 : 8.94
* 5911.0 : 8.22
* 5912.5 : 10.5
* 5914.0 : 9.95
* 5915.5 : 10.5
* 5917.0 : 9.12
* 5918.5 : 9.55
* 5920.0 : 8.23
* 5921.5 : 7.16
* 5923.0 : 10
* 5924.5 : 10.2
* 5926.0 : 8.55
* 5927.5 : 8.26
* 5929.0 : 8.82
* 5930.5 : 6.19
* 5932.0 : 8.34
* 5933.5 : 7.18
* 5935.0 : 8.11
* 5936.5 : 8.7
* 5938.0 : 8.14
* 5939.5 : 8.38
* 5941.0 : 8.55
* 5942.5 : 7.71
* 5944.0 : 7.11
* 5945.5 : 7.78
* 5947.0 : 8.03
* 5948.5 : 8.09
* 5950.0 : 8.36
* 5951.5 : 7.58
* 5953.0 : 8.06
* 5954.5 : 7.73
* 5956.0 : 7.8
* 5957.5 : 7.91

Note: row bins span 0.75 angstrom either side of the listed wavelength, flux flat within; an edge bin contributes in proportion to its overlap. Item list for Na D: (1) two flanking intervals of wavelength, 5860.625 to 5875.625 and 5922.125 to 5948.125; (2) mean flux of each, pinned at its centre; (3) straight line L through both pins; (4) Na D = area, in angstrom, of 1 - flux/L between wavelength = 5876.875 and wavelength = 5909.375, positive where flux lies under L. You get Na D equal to 1.4 angstrom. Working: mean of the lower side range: 9.11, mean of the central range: 8.42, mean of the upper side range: 8.23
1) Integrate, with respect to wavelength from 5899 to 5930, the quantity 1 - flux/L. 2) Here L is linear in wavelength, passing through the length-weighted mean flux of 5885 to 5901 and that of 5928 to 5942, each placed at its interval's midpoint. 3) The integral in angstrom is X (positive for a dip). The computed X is -3.00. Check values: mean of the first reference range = 7.99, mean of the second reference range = 8.04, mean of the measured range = 8.79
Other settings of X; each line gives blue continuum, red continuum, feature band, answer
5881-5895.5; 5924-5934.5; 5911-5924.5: -2.11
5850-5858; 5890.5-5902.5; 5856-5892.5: -4.77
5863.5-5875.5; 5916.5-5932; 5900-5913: 0.77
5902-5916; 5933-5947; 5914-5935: -0.64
